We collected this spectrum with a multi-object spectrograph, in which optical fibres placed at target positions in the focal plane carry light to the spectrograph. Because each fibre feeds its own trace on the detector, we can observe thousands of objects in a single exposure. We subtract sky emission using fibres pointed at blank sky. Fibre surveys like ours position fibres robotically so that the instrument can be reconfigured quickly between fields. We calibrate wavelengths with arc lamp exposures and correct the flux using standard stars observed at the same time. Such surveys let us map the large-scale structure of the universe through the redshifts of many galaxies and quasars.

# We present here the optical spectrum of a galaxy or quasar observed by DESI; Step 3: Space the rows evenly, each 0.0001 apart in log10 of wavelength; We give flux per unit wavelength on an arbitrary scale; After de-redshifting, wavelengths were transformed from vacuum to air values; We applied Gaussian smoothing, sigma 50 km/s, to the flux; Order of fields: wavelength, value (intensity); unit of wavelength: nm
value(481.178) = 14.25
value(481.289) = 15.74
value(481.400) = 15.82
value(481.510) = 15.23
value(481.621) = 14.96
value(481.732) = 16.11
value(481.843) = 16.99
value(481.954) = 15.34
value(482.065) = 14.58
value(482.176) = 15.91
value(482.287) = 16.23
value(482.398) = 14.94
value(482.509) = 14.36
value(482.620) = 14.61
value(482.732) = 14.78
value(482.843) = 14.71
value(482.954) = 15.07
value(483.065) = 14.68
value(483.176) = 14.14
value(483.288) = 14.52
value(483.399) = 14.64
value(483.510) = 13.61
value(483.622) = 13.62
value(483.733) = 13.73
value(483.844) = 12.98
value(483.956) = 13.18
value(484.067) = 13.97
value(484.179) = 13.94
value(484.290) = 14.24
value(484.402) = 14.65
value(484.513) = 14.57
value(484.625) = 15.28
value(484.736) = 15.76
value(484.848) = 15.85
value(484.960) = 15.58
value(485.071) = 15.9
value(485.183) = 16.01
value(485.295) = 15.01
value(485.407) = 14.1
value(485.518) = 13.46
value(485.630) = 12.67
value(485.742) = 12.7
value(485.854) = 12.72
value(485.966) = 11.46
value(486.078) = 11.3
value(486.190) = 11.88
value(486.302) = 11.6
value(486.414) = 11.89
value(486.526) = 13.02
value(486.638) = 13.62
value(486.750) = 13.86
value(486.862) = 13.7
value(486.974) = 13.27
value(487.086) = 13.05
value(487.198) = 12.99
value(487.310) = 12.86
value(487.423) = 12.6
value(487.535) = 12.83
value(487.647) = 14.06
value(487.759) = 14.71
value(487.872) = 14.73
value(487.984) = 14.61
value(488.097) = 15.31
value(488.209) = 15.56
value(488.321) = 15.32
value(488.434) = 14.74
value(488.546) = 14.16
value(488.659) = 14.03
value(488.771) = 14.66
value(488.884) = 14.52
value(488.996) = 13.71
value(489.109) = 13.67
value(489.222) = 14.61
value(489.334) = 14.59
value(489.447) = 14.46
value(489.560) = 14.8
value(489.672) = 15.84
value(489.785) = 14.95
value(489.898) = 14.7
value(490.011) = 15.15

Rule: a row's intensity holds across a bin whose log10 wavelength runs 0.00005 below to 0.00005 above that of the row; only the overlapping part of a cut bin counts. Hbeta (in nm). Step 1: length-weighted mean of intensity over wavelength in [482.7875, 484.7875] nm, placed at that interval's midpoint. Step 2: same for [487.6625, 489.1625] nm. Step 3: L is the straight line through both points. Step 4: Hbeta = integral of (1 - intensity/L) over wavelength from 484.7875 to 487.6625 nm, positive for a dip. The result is 0.21 nm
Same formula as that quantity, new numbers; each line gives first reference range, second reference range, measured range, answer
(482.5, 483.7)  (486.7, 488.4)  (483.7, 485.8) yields -0.02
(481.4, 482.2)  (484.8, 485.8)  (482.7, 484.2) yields 0.10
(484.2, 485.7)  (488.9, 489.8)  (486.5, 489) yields 0.11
